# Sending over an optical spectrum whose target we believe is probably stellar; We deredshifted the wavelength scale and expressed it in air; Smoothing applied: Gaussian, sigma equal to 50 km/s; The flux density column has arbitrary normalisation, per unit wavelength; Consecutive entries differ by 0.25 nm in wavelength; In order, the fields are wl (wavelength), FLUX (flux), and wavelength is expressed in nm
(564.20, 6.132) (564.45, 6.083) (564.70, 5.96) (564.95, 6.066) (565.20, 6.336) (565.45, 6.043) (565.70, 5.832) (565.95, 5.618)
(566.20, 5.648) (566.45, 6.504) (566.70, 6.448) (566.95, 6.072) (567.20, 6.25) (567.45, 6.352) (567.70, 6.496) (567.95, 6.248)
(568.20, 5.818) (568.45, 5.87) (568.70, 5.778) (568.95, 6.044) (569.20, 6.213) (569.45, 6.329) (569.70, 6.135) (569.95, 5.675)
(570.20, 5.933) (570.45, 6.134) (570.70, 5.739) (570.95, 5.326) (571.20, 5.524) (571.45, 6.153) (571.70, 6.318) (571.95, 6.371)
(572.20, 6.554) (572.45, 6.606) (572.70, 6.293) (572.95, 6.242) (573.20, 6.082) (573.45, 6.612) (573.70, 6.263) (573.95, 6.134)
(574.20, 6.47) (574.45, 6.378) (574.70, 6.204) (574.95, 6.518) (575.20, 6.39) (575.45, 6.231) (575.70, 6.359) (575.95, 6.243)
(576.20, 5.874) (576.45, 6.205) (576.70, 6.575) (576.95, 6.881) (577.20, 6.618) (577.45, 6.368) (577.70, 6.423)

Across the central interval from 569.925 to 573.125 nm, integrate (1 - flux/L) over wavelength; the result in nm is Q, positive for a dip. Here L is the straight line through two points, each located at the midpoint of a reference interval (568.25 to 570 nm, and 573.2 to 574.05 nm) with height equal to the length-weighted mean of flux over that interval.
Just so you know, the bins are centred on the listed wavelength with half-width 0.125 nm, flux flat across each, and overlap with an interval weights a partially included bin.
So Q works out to 0.05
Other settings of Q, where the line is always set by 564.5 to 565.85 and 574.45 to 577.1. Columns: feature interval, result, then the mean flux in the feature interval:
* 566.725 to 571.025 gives 0.074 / 6.04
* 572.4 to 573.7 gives -0.015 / 6.34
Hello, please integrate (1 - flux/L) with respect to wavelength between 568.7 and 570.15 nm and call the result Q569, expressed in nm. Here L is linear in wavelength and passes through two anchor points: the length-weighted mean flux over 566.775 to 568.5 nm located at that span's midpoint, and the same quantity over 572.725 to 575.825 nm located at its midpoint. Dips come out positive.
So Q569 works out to 0.04 nm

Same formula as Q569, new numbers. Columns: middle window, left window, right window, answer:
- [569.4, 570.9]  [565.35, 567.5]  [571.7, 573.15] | 0.08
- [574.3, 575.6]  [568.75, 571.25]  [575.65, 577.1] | -0.02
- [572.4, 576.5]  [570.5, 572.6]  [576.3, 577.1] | 0.02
